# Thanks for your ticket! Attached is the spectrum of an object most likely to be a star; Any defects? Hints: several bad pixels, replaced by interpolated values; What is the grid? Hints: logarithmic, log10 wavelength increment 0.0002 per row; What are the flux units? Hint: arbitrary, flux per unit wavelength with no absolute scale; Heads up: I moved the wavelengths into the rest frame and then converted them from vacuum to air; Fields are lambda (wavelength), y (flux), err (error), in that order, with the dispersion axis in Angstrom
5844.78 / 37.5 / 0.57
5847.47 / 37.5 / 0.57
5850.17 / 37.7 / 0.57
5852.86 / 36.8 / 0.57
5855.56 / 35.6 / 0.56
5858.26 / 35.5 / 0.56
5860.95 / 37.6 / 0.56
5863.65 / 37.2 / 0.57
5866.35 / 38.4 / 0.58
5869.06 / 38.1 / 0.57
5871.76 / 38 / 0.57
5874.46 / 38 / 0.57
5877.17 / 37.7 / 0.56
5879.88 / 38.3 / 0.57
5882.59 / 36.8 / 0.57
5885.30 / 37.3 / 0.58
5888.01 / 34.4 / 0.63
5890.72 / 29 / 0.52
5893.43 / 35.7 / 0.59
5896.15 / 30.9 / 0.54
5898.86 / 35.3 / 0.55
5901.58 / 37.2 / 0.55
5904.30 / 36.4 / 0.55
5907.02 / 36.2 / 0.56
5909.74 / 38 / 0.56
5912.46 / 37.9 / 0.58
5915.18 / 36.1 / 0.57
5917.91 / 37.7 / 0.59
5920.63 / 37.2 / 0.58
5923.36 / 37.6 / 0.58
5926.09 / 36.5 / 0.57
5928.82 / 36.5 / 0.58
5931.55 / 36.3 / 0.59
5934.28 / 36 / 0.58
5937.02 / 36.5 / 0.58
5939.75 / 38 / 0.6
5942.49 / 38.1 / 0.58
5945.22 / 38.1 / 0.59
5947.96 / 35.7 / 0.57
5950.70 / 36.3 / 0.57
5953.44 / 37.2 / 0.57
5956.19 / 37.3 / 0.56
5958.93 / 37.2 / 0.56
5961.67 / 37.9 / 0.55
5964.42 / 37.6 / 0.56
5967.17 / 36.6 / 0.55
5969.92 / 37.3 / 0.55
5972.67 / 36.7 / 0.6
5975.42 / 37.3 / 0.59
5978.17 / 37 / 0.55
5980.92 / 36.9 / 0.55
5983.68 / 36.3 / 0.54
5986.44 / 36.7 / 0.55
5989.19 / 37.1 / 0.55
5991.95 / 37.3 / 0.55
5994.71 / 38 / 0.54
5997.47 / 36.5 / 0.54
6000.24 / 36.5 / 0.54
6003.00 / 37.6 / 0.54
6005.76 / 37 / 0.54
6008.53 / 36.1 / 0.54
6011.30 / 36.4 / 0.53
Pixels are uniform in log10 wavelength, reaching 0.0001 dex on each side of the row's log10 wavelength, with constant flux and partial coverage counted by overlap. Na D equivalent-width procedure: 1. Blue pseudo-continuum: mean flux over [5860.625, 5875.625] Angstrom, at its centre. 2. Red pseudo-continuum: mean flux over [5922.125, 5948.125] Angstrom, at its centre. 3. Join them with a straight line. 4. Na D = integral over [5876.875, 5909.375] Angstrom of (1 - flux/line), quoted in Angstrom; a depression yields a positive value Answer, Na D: 1.84 Angstrom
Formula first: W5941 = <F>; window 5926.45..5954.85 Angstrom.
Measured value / 36.9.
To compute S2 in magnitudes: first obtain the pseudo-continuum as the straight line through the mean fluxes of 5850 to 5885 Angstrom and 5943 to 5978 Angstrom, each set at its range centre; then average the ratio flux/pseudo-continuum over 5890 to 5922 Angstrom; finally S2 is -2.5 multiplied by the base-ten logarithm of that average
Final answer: 0.04 mag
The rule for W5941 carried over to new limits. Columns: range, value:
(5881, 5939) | 36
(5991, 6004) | 37.2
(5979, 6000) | 36.9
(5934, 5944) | 37.3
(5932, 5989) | 37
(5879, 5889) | 36.7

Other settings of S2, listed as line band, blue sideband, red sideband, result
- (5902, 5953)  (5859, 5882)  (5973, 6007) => 0.01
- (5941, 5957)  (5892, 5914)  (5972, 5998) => -0.02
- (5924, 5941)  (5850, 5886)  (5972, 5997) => 0.01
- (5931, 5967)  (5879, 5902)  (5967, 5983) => -0.02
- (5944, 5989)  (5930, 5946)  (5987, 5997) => 0.01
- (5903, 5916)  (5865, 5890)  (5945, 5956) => 0.00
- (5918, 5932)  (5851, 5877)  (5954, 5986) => 0.01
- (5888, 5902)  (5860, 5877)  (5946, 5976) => 0.13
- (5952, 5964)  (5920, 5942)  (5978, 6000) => -0.01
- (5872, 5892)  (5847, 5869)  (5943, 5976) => 0.03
